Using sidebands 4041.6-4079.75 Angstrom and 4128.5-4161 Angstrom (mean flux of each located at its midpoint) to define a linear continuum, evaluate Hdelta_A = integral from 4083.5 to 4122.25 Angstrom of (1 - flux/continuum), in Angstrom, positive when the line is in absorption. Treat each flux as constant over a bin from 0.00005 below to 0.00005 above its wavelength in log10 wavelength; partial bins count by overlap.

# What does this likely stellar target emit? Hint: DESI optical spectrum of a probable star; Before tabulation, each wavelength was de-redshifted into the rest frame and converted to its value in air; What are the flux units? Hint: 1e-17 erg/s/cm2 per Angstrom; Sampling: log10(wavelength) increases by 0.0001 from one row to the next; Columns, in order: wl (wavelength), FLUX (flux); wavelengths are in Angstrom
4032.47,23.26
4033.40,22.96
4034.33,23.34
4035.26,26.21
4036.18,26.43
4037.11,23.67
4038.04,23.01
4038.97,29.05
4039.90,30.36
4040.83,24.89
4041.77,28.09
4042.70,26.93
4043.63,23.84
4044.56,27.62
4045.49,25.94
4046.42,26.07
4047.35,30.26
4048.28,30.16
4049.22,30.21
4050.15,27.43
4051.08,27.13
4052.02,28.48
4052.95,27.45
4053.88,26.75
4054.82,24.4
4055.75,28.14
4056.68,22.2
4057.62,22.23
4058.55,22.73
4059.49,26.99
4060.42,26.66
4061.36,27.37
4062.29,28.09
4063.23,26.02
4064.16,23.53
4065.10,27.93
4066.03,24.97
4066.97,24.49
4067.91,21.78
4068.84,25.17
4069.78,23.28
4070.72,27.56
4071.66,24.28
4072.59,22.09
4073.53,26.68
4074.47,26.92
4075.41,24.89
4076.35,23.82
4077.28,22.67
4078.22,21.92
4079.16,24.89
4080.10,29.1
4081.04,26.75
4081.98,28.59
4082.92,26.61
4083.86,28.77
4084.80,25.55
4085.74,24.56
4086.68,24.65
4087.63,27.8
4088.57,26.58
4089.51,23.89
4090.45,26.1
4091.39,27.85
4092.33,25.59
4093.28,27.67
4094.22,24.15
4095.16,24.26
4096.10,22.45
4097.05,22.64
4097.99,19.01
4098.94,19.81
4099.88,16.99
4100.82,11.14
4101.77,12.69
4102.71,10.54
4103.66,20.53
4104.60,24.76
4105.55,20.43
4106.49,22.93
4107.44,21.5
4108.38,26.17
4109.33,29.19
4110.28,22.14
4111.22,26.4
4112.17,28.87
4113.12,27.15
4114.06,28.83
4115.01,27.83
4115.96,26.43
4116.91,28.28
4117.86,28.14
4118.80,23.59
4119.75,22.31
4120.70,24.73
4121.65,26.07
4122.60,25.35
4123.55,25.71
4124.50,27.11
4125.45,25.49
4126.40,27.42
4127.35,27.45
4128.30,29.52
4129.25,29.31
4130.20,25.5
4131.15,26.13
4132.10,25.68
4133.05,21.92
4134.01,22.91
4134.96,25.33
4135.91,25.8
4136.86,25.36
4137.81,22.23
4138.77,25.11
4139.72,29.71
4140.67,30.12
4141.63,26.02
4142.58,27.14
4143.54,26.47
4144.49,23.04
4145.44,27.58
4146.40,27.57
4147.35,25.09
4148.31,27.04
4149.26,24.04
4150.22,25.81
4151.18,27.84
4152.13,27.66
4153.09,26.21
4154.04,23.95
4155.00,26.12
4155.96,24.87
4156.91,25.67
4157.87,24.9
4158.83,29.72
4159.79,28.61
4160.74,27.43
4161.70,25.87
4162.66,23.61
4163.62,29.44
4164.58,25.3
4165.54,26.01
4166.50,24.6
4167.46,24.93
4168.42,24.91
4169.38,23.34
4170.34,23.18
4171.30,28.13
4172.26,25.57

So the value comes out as 3.1 Angstrom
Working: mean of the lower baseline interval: 25.8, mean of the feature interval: 23.9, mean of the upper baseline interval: 26.1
